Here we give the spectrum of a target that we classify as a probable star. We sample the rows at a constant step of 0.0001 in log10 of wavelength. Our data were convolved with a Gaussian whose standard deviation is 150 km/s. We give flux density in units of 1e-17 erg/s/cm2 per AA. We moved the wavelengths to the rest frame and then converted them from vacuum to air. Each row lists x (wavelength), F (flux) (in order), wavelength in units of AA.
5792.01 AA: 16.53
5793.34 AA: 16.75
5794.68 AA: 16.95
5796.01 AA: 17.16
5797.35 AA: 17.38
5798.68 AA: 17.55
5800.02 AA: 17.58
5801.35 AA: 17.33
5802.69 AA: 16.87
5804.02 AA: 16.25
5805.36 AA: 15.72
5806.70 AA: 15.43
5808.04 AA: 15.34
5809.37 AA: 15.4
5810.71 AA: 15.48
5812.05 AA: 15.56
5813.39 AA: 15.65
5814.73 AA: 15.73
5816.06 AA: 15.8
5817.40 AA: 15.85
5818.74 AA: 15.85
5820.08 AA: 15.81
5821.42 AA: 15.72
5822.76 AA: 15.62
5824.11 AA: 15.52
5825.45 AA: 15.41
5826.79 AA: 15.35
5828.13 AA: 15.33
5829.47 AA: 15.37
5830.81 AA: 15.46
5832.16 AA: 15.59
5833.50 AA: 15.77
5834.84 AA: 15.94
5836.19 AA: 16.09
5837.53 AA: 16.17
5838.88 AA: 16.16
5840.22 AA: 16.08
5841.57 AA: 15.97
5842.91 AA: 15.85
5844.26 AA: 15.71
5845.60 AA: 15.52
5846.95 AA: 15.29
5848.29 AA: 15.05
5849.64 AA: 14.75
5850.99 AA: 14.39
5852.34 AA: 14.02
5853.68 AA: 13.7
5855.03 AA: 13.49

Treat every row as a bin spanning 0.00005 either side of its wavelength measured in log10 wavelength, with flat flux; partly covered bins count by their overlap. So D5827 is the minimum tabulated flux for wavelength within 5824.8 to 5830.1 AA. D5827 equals 15.33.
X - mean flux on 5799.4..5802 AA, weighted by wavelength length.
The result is 17.5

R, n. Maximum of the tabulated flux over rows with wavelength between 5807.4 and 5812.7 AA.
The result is 15.56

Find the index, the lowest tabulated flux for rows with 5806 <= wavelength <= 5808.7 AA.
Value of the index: 15.34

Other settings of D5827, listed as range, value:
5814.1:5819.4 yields 15.73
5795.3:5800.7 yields 17.16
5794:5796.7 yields 16.95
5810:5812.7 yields 15.48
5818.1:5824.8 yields 15.52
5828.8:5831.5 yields 15.37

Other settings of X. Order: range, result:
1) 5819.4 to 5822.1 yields 15.8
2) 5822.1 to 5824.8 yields 15.5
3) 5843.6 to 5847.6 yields 15.5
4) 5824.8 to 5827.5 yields 15.4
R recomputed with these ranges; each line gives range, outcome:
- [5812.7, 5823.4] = 15.85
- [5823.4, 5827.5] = 15.52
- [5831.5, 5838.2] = 16.17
